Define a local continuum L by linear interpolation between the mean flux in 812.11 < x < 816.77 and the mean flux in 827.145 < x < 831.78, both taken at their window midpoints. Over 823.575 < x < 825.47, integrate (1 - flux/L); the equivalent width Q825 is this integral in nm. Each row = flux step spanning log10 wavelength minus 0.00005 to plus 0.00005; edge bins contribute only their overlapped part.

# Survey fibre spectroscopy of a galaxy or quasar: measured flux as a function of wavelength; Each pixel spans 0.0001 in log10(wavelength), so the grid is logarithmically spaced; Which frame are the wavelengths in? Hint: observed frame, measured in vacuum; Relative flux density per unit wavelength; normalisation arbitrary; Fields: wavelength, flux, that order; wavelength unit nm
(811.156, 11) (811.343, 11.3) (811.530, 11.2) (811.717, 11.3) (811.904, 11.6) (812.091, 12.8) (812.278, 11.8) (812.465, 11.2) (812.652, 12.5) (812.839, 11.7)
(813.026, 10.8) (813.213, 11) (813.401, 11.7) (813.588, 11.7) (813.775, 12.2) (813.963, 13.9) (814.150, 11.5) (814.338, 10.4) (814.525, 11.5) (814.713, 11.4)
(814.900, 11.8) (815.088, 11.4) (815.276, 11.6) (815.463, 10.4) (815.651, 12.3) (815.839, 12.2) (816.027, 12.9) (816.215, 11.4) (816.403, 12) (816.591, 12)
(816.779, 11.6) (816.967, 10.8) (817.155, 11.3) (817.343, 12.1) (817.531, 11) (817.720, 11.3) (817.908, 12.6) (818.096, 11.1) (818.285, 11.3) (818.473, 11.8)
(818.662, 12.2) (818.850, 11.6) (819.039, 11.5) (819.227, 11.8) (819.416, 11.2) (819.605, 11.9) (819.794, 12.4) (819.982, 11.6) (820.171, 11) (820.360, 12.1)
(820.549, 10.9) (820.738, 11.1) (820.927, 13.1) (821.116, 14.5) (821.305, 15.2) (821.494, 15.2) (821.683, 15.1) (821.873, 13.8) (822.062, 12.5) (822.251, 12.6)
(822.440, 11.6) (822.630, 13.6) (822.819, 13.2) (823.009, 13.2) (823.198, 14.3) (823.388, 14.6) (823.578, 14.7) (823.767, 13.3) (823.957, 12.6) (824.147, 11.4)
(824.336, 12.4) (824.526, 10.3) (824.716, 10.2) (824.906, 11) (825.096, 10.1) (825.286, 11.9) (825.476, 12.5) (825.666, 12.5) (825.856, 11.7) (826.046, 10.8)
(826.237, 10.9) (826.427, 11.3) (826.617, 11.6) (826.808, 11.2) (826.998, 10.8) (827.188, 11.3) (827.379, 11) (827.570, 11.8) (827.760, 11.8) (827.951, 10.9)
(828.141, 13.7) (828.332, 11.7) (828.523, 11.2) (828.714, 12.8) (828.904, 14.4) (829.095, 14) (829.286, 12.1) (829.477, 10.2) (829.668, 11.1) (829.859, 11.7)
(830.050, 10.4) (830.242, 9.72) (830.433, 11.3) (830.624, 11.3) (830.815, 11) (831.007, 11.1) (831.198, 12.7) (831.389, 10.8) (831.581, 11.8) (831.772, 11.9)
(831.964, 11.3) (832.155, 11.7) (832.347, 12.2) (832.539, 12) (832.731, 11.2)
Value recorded 0.00 nm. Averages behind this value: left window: 11.7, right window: 11.7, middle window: 11.7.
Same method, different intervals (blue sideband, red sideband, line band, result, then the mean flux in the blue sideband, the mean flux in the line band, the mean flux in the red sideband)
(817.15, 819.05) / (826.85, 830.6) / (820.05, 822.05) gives -0.26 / 11.6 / 13.1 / 11.7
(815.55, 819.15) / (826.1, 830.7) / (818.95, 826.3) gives -0.48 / 11.7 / 12.4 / 11.6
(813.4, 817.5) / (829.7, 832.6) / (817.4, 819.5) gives 0.01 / 11.7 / 11.6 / 11.4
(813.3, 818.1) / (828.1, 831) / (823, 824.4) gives -0.19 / 11.7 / 13.3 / 11.7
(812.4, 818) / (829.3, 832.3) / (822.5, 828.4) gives -0.32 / 11.7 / 12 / 11.2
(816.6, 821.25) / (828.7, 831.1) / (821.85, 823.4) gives -0.19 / 11.8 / 13.2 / 11.6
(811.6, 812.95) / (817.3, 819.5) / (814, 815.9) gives 0.04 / 11.8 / 11.5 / 11.6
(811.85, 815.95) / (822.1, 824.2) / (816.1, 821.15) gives 0.30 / 11.7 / 11.7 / 13.2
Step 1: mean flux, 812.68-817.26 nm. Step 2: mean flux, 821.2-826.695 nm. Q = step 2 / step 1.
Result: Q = 1.08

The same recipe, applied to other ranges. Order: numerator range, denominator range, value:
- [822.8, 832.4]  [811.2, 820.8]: 1.02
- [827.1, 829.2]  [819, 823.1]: 0.96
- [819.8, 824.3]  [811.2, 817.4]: 1.12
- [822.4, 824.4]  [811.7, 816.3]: 1.13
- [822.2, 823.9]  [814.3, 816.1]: 1.16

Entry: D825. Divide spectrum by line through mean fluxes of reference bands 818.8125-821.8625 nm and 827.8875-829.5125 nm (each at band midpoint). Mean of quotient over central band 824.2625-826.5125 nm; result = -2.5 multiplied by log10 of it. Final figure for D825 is 0.11 mag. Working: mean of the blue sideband 12.6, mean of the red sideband 12.4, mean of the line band 11.3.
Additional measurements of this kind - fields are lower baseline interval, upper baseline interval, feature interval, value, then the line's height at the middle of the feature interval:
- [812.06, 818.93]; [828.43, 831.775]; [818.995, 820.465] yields 0.00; 11.7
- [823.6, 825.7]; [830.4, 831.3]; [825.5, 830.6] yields 0.00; 11.6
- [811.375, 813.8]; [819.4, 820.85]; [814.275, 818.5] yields 0.00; 11.6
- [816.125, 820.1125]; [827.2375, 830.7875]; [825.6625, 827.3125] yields 0.04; 11.7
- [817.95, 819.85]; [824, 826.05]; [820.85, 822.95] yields -0.18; 11.5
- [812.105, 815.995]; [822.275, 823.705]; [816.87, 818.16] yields 0.09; 12.4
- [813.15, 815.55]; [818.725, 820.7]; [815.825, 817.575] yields -0.01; 11.6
